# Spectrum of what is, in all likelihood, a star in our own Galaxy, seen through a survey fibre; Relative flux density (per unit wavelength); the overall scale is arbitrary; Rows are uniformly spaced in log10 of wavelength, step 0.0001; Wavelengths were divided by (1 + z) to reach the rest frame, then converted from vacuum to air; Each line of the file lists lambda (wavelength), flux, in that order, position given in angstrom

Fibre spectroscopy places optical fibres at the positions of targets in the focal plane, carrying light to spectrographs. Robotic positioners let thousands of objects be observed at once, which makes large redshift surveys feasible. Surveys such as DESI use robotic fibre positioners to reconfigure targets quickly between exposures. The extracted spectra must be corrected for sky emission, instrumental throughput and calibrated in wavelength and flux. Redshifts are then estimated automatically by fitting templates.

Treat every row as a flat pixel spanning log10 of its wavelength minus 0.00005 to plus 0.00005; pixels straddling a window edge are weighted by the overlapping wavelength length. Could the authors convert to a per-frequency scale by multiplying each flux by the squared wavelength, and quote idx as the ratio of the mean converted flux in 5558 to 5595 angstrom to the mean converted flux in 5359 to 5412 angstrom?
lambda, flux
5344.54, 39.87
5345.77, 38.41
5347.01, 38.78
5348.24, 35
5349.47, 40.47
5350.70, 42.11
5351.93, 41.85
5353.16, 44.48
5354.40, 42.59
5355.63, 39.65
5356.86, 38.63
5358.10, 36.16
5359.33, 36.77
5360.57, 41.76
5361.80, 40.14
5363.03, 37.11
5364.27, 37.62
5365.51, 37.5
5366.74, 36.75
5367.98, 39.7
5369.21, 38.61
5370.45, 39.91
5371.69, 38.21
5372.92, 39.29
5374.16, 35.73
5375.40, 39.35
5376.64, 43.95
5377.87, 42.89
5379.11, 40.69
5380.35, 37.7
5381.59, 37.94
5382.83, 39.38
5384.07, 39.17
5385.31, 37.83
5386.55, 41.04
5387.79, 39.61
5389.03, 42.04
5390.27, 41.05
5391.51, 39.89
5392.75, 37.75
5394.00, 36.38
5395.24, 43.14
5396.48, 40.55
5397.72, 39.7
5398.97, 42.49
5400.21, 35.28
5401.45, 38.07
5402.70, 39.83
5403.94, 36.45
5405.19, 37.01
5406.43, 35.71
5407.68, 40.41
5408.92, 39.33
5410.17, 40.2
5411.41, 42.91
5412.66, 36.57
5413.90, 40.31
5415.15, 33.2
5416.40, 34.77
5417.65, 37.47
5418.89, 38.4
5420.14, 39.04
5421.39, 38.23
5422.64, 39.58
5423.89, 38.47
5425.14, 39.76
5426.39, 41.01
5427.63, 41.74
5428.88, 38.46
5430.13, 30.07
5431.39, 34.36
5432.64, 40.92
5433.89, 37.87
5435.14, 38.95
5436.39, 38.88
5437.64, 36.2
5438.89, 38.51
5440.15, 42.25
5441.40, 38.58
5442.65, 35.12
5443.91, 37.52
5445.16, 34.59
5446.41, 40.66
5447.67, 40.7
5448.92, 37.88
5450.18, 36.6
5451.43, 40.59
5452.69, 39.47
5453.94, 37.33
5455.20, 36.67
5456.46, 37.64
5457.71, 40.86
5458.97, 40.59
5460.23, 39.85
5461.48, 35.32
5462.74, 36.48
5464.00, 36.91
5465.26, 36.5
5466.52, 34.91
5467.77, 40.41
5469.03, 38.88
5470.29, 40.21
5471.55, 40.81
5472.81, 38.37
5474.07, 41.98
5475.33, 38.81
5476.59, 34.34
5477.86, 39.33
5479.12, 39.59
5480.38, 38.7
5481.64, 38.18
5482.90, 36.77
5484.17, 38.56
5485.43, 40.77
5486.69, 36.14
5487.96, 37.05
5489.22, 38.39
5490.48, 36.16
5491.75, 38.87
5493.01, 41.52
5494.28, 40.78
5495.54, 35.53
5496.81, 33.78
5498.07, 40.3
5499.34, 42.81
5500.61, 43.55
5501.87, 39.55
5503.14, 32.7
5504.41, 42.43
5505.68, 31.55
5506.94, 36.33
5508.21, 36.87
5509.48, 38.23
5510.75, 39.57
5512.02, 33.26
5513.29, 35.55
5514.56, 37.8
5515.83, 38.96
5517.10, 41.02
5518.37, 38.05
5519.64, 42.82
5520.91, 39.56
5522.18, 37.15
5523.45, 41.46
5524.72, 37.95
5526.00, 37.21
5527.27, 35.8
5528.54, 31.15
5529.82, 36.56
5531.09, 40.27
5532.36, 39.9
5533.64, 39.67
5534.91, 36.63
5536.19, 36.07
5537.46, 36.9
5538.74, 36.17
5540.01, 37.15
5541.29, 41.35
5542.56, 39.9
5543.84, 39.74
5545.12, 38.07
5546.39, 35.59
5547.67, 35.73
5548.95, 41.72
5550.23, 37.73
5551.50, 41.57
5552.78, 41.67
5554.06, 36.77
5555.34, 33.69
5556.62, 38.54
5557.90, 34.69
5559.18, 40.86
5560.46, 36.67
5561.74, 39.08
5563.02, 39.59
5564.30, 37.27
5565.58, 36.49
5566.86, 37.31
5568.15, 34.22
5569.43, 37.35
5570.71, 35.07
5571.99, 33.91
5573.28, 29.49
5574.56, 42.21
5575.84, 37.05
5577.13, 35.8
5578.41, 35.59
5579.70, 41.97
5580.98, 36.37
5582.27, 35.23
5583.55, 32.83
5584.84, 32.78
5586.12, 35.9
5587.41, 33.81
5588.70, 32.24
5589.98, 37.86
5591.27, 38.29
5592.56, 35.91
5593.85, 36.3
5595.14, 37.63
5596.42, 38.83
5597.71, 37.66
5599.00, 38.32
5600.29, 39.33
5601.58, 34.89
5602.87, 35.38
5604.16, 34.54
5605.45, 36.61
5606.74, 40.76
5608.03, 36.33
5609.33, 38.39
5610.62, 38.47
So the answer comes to 0.99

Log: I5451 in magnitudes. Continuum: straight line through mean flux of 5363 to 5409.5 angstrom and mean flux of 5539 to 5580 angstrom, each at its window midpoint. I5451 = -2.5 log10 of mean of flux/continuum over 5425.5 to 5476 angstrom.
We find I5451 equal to 0.01 mag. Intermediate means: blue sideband 39.1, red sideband 37.6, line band 38.3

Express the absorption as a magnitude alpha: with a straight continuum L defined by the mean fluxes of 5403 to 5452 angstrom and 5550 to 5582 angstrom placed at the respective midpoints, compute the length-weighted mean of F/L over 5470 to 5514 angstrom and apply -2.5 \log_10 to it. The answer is -0.01 mag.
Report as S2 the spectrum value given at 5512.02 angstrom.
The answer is 33.26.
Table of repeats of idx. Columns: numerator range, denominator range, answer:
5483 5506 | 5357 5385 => 1.03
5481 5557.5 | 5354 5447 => 1.03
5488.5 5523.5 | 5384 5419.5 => 1.03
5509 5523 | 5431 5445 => 1.04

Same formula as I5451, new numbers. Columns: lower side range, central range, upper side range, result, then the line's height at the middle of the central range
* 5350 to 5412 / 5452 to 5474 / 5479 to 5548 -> 0.00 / 38.6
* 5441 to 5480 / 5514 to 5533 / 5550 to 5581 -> -0.02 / 37.7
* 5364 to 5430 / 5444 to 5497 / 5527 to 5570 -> 0.00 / 38.4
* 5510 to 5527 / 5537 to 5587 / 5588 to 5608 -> 0.01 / 37.6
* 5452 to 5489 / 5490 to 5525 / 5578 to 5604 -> -0.02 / 37.7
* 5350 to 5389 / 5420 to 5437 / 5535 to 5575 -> 0.01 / 38.9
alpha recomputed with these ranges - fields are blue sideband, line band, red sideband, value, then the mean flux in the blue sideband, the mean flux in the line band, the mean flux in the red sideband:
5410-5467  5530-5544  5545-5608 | -0.03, 38.1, 38.4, 36.9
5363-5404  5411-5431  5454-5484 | 0.02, 39.3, 38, 38.3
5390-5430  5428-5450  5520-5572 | 0.02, 38.7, 37.7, 37.7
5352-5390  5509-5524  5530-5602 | -0.02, 39.5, 38.6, 37.2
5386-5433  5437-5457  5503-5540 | 0.01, 38.7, 38.1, 37.6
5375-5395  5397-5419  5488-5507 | 0.04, 39.9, 38.2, 38.3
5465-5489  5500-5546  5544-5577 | 0.00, 38.5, 38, 37.3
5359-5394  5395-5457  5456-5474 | 0.01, 39.2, 38.4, 38.5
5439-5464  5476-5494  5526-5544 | -0.01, 38.3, 38.2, 37.6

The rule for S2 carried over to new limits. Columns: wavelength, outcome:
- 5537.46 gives 36.9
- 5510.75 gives 39.57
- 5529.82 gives 36.56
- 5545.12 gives 38.07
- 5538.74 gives 36.17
